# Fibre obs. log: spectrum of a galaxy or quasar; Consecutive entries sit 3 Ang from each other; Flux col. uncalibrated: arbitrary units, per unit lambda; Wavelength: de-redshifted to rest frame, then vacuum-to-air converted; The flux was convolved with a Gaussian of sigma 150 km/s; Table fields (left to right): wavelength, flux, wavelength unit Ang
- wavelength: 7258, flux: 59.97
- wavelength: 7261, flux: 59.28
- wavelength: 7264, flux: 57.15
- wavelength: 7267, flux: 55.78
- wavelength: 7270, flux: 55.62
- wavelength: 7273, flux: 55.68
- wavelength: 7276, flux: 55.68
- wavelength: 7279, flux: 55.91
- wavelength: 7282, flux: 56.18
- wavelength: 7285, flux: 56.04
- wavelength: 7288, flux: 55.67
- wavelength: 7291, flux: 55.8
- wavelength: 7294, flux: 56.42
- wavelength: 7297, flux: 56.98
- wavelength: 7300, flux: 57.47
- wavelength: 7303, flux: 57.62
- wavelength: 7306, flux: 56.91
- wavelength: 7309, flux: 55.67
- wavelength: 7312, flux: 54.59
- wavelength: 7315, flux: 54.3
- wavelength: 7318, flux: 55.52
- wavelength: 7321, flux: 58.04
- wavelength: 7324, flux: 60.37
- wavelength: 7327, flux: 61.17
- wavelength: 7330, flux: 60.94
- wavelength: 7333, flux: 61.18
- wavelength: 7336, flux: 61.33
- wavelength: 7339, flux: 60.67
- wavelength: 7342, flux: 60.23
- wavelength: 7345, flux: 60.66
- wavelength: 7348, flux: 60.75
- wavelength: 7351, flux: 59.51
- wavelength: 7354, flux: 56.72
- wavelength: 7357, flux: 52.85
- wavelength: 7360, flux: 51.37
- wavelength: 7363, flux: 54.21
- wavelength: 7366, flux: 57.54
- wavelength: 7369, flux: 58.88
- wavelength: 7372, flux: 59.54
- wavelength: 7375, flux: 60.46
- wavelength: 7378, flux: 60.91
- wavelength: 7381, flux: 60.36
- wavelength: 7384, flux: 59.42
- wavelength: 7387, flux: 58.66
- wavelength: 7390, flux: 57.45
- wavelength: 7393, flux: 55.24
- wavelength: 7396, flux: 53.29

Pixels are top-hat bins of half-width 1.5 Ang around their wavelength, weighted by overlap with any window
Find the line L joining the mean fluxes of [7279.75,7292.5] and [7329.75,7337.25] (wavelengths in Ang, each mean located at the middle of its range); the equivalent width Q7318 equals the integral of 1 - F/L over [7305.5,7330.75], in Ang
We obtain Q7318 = 0.9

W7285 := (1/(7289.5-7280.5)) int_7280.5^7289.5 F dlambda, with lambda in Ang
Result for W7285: 56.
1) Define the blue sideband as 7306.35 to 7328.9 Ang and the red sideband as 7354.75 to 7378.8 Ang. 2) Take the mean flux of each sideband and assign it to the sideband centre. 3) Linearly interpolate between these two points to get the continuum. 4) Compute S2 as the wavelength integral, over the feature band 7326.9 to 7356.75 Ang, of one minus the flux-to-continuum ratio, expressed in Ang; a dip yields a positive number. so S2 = -1.55 Ang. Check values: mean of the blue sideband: 57.2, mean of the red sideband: 56.8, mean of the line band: 60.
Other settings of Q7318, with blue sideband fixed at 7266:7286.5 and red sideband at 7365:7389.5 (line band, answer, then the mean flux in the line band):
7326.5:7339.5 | -0.7 Ang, 61.1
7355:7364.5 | 0.9 Ang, 53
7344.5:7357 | 0.0 Ang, 58.5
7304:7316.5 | 0.3 Ang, 55.5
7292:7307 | -0.1 Ang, 57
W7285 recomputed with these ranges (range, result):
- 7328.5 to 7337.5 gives 61.2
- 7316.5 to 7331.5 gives 59.2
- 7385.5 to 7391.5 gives 58.1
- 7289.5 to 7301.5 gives 56.7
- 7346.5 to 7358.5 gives 57.5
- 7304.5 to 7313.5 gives 55.7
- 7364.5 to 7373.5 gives 58.7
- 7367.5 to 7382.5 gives 60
